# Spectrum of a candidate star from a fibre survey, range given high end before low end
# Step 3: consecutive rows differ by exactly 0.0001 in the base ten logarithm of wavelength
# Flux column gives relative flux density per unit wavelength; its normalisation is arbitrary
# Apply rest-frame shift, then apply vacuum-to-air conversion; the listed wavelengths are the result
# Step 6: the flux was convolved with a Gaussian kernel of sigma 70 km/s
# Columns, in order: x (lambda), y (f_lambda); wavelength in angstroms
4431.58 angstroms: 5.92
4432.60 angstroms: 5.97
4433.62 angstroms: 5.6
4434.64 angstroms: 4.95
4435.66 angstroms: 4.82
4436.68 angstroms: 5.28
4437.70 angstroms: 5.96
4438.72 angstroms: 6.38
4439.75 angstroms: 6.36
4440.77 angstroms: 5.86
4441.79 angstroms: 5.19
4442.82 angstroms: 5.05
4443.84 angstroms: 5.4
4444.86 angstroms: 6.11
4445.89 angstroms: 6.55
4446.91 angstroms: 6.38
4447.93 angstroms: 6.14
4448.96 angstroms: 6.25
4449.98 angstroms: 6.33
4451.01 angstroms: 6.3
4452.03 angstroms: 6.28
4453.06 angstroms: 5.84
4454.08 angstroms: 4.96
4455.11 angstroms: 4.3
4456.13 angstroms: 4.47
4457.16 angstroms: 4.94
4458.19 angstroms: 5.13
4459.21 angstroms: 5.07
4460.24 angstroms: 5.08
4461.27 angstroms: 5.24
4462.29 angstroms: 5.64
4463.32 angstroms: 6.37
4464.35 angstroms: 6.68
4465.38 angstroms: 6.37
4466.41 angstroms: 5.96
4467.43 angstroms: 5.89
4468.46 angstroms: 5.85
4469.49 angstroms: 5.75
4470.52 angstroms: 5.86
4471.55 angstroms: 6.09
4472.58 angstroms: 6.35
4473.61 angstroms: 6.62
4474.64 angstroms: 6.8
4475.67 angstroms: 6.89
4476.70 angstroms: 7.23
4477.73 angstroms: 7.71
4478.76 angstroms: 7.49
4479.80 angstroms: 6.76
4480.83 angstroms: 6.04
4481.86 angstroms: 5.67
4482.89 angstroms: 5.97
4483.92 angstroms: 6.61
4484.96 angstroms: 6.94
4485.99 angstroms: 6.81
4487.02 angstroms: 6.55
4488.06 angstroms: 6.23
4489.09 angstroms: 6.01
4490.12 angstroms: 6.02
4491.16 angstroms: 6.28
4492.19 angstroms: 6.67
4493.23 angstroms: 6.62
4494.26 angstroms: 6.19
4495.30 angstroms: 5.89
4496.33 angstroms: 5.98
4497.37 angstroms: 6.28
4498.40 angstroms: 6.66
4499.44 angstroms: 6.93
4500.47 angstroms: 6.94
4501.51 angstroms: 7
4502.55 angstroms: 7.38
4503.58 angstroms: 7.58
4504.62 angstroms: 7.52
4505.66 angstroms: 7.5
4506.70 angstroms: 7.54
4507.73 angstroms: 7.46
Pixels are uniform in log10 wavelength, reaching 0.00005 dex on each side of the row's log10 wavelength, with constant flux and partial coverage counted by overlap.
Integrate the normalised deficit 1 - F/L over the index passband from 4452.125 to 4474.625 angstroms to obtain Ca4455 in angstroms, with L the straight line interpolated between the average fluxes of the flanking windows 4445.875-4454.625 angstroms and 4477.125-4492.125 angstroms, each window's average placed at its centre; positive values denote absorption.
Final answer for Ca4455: 2.07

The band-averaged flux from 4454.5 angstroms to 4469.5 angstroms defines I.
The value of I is 5.51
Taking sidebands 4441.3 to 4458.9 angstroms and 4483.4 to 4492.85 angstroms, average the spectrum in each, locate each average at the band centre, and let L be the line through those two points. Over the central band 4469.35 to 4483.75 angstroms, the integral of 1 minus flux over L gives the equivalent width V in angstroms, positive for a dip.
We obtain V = -0.8 angstroms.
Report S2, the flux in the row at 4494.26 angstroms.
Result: 6.19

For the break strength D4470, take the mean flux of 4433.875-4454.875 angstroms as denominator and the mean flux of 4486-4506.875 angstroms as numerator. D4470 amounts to 1.15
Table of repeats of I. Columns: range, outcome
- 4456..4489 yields 6.18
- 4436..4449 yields 5.89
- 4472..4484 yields 6.68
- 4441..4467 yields 5.68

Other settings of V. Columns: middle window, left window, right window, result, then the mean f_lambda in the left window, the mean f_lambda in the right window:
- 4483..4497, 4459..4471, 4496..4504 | 0.4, 5.83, 6.86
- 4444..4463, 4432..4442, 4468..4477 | 1.1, 5.66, 6.36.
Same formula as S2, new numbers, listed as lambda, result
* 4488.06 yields 6.23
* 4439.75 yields 6.36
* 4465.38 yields 6.37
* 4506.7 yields 7.54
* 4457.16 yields 4.94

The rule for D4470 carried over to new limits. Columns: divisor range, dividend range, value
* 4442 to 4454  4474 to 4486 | 1.12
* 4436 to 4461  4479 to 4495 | 1.13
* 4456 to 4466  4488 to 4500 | 1.14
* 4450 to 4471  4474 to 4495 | 1.17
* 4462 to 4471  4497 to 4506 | 1.17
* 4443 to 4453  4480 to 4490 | 1.03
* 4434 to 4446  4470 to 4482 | 1.18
